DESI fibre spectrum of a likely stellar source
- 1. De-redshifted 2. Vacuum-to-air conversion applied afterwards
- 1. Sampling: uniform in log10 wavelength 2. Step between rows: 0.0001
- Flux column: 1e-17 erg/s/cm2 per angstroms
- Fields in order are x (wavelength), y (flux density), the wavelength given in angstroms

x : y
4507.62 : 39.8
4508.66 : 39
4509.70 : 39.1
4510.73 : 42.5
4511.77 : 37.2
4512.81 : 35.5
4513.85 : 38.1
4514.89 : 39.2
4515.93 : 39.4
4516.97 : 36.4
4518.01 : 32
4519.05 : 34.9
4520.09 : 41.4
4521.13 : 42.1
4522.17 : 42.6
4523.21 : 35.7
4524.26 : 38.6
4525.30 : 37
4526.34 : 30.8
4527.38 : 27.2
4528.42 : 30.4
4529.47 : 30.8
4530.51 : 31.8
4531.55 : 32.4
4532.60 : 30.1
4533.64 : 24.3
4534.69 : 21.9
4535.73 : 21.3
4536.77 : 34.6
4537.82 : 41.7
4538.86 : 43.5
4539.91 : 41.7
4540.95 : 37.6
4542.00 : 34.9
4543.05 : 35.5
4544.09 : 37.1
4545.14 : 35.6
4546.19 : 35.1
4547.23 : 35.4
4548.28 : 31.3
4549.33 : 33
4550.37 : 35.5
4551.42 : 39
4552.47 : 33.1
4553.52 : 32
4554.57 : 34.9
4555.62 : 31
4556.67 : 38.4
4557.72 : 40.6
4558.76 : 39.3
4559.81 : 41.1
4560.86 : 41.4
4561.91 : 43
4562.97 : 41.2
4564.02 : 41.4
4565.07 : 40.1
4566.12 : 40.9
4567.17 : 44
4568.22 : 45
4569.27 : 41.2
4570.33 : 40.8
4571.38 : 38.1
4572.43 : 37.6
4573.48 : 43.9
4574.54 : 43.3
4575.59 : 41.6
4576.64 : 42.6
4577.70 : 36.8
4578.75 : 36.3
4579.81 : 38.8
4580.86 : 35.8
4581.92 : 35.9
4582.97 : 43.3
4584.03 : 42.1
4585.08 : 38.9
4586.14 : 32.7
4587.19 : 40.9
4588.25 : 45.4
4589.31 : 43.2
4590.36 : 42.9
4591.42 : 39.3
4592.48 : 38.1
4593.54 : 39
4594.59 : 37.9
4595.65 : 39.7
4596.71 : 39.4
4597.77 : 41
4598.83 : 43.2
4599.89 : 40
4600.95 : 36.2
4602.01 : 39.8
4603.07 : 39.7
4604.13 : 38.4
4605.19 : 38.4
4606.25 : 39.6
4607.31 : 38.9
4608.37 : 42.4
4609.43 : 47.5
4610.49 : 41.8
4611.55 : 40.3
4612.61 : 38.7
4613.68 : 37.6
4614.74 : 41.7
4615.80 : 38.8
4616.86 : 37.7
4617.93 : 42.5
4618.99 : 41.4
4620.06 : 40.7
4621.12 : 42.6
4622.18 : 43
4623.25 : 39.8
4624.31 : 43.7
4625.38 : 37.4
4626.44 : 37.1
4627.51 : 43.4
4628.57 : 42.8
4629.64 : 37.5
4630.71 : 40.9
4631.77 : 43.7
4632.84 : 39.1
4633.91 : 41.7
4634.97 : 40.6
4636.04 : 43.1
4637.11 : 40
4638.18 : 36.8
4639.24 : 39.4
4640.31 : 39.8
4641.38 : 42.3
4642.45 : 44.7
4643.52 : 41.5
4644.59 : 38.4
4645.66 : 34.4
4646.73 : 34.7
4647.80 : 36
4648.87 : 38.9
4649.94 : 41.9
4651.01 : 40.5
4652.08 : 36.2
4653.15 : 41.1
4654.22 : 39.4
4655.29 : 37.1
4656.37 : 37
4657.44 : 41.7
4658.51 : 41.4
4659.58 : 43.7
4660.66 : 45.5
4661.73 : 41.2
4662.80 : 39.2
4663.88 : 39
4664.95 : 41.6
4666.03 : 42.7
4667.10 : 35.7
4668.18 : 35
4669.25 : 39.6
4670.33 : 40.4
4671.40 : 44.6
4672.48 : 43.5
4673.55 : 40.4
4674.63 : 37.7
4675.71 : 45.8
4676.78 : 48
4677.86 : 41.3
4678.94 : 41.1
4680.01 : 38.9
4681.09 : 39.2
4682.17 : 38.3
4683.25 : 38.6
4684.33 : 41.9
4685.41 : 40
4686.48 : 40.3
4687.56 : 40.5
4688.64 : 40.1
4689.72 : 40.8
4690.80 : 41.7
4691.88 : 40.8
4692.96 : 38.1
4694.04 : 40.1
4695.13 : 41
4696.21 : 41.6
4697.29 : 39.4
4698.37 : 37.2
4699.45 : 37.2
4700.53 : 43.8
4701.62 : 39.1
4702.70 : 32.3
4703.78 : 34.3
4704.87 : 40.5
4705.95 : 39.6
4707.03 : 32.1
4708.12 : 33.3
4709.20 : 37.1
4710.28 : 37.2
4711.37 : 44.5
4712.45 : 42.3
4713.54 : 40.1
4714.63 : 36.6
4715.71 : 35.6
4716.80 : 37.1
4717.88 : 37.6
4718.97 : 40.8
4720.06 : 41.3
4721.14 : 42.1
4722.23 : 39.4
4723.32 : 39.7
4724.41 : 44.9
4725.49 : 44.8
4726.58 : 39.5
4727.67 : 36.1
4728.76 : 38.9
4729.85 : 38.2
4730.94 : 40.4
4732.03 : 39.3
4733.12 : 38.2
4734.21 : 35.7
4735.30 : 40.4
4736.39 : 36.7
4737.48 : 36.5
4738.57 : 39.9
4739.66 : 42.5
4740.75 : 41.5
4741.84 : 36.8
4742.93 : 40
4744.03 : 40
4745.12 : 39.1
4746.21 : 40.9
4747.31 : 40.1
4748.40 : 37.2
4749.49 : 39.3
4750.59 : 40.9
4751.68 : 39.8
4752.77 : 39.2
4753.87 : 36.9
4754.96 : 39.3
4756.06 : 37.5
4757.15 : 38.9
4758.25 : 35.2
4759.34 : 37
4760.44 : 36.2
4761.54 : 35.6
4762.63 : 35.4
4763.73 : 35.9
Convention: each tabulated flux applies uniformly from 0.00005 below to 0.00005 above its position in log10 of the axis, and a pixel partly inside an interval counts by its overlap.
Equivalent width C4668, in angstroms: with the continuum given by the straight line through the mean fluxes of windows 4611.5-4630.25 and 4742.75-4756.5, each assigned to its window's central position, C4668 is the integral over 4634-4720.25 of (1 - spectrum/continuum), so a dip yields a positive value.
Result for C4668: 0.4 angstroms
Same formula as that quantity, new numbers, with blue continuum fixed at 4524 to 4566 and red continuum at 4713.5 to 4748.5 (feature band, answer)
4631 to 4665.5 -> -2.4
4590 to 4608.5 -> -1.6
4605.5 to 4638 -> -3.4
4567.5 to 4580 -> -1.7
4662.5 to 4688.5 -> -1.7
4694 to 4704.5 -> 0.0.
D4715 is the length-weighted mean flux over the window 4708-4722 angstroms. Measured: 39.1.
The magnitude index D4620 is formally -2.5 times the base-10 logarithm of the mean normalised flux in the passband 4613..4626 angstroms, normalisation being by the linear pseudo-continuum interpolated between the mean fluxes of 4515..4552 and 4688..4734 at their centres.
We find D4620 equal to -0.10 mag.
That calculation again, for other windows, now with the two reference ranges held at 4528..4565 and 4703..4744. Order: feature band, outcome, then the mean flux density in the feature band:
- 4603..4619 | -0.11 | 40.3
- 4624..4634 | -0.10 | 40.6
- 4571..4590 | -0.11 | 39.9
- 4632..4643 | -0.10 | 40.8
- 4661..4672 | -0.06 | 40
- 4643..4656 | -0.03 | 38.3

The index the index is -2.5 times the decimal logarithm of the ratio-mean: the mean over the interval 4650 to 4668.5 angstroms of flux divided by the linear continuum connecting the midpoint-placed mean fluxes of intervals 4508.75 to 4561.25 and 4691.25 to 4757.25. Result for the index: -0.06 mag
